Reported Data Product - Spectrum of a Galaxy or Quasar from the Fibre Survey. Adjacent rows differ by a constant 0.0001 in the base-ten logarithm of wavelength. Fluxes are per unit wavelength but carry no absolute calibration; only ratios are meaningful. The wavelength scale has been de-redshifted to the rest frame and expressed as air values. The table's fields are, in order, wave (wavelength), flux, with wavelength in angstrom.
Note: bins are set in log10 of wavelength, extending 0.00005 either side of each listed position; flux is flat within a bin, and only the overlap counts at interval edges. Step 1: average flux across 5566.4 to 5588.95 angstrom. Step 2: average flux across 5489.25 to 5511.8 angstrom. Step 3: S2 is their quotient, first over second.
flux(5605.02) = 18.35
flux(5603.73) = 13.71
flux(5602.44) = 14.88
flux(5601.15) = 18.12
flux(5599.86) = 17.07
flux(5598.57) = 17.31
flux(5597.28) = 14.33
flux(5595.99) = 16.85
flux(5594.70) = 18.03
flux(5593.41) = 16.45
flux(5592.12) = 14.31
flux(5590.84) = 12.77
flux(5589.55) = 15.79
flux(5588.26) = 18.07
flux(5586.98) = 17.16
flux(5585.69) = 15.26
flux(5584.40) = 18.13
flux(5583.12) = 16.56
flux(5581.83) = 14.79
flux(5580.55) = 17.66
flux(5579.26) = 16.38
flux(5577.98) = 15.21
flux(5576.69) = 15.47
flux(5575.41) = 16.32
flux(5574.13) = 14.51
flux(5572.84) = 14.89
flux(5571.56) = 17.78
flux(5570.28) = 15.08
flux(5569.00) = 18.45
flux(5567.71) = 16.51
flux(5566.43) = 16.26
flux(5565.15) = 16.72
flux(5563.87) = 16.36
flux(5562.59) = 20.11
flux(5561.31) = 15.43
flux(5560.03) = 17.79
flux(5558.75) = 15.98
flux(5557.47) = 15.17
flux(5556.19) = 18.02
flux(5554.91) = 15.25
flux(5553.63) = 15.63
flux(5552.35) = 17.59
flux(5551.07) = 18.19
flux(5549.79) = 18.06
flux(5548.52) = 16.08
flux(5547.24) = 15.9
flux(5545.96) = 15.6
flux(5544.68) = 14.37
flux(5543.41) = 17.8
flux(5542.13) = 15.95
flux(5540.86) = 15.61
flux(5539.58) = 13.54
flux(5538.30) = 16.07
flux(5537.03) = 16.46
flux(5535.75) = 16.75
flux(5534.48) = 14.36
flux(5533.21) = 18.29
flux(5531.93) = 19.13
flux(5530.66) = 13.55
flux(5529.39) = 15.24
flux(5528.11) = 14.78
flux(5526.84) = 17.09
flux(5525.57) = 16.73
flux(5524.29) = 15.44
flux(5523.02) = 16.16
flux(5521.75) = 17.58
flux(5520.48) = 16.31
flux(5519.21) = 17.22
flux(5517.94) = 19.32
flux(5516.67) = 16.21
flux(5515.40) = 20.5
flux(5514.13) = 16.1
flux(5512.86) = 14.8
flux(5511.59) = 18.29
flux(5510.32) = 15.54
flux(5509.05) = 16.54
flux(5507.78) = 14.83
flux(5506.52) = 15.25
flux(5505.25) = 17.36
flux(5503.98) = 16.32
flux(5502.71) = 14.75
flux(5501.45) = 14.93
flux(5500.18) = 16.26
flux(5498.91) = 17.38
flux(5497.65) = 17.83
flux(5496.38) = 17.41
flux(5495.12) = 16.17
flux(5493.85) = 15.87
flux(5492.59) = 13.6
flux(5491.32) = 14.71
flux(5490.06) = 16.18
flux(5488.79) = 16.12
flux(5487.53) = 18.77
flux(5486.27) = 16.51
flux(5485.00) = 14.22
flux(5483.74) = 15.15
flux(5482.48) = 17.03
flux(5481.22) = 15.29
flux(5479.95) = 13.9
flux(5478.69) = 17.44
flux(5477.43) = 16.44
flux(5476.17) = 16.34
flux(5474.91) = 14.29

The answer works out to 1.02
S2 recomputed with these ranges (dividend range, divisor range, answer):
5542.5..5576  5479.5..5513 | 1.03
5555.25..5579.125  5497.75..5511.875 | 1.02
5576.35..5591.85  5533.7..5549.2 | 1.02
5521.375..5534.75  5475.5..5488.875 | 1.01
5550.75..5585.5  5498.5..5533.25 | 1.00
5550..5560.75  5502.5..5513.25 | 1.04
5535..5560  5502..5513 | 1.01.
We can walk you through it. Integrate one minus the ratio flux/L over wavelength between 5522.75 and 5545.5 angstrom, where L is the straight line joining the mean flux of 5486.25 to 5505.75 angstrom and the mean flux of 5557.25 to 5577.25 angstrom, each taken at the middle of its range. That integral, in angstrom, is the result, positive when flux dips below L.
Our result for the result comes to 0.6 angstrom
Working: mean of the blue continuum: 16.2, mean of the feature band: 16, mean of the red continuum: 16.5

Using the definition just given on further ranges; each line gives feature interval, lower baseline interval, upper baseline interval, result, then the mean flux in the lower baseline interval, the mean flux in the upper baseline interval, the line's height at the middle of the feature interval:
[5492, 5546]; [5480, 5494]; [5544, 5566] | -0.53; 15.7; 16.6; 16.1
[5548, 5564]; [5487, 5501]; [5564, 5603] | -0.63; 16.4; 16.2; 16.3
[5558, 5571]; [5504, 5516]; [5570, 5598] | -0.57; 16.6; 16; 16.1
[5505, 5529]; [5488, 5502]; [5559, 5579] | -0.62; 16.1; 16.5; 16.2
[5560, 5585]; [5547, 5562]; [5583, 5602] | 0.04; 16.6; 16.4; 16.5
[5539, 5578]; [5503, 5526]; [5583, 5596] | 0.24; 16.7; 16.3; 16.4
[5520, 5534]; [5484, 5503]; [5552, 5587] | -0.13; 16.1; 16.4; 16.2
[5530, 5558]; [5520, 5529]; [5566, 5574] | 0.10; 16.3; 16.4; 16.3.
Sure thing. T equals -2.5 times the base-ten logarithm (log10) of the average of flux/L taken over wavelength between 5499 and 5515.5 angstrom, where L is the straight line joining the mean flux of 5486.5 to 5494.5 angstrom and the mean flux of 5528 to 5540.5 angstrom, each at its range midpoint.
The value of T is -0.02 mag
